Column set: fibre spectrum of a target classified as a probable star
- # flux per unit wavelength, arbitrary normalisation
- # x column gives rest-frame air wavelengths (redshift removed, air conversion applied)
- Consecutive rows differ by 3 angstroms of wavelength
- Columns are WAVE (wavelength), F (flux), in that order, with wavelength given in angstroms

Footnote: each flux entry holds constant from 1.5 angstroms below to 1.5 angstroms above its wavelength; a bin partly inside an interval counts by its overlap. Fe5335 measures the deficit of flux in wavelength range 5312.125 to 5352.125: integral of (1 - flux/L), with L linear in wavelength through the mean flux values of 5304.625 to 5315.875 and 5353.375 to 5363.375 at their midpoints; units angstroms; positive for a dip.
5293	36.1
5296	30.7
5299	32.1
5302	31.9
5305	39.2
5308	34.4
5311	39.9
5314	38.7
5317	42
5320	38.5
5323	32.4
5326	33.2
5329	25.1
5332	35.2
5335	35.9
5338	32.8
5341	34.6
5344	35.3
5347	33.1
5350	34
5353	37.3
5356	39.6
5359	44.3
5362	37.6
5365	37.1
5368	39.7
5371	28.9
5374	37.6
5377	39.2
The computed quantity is 4.3 angstroms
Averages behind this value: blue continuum 38.1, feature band 34.8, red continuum 40.2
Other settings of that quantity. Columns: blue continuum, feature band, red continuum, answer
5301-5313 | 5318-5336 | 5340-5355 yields 1.15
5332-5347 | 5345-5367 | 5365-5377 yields -1.37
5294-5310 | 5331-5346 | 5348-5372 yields 0.59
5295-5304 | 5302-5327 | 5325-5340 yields -3.73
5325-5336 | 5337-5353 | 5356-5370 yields 0.46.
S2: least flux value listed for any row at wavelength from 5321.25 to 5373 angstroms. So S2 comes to 25.1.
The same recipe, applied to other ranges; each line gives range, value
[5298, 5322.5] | 31.9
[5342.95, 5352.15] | 33.1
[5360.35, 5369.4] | 37.1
